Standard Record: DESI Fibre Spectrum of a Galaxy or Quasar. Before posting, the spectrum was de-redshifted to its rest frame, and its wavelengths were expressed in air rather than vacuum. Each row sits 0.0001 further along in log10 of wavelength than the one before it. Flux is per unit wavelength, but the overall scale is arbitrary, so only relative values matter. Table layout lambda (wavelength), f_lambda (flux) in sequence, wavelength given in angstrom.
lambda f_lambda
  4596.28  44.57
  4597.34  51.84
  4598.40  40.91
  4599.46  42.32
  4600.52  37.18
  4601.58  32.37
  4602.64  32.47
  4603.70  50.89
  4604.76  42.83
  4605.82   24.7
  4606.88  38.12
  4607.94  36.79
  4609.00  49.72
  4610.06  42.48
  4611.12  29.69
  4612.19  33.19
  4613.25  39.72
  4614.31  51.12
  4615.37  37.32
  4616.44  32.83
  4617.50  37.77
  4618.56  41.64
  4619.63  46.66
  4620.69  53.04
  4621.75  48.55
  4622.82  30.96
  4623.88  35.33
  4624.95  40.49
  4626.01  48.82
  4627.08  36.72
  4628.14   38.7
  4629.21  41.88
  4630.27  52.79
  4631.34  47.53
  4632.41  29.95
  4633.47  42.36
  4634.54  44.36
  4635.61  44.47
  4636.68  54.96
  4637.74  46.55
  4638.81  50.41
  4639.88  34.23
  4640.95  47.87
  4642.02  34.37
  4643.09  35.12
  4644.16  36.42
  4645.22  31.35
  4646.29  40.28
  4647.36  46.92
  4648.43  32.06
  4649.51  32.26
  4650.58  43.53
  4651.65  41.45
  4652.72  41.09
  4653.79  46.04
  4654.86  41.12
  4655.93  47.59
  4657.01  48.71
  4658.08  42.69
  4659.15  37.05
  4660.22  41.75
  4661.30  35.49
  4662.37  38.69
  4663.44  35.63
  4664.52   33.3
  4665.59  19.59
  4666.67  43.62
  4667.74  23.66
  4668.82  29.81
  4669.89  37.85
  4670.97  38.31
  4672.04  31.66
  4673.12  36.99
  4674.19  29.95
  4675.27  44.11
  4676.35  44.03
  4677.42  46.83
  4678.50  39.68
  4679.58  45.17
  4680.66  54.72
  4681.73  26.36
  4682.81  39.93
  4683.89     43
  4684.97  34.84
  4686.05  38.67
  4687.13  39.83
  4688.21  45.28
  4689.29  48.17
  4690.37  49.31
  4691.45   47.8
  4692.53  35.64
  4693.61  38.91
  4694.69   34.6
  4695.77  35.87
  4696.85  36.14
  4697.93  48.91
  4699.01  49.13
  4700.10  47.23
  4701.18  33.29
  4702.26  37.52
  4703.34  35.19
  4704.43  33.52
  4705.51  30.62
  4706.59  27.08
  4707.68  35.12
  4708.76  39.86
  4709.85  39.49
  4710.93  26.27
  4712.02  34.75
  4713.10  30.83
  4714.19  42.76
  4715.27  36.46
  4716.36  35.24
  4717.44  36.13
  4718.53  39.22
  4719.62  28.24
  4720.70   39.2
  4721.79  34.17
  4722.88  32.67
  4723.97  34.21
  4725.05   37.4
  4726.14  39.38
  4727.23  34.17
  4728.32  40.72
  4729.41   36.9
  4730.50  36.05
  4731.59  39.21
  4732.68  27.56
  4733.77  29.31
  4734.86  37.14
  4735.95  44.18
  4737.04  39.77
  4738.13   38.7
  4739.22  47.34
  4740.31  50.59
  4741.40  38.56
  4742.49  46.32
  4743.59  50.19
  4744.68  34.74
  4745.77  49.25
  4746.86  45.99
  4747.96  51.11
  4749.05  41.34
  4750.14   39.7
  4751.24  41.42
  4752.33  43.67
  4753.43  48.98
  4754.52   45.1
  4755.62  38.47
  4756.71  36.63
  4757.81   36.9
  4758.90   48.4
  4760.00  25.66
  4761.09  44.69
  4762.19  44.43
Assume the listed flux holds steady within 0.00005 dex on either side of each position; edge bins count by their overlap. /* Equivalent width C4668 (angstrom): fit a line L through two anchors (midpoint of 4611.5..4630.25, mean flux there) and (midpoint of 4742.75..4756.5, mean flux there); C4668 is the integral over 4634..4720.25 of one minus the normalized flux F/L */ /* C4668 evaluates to 7.0 angstrom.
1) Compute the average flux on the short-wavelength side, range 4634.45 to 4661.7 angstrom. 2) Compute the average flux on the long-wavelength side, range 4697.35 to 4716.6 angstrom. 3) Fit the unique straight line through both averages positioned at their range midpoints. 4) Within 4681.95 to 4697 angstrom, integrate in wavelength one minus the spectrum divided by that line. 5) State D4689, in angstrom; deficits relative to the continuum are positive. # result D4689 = -0.8 angstrom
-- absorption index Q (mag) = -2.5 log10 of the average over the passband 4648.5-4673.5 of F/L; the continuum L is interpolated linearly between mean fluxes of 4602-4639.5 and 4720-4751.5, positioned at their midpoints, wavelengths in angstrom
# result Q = 0.09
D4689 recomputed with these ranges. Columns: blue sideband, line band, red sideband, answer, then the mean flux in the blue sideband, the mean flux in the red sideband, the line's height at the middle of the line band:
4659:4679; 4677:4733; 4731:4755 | 1.3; 36.2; 42.3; 39.1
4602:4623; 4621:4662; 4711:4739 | -2.4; 40.1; 36.1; 39.1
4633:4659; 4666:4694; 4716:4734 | -0.5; 41.8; 35.4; 39.1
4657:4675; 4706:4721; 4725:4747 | 1.4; 35.3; 40.1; 38.6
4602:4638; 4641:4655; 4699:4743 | 0.4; 41.3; 37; 40.1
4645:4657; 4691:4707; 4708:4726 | -0.5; 40.9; 35.5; 37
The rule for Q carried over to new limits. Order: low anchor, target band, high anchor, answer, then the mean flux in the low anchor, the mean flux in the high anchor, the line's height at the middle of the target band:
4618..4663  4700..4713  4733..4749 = 0.23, 41.7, 42.8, 42.4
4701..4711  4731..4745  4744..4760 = -0.01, 34.2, 42.5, 39.9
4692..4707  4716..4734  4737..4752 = 0.17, 37.5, 44.1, 41.2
